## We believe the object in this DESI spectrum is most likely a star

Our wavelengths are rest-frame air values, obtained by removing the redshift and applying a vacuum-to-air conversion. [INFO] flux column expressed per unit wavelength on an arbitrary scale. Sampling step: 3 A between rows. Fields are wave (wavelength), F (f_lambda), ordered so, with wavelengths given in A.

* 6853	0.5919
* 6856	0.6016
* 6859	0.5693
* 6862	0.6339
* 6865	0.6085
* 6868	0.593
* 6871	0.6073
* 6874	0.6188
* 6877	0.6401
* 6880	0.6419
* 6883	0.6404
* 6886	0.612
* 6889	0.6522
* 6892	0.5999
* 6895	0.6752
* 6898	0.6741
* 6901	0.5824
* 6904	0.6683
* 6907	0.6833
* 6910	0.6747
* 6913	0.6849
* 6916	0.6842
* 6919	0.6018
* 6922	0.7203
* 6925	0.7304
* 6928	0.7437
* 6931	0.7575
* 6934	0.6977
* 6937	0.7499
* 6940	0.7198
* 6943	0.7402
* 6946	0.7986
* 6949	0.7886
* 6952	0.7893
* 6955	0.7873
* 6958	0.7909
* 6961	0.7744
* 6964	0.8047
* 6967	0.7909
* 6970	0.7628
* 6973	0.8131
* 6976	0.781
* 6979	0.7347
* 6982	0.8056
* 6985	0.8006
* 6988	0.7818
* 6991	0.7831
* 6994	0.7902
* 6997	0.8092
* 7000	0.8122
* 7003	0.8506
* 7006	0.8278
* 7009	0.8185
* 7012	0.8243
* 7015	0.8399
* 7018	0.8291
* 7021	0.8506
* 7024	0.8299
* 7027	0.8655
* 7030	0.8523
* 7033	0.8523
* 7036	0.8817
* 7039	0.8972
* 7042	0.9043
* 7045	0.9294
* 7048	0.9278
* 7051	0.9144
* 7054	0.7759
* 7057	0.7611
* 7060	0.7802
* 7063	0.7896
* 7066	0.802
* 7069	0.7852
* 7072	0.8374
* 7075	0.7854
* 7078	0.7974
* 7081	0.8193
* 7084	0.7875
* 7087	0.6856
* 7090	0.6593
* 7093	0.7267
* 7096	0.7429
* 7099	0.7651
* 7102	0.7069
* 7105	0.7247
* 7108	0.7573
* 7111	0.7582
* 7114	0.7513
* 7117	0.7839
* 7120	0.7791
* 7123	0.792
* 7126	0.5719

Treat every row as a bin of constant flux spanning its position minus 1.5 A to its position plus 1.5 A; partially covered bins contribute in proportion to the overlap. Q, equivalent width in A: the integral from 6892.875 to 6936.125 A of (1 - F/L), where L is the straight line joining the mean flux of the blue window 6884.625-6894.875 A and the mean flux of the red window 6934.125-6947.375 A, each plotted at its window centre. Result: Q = 0.1 A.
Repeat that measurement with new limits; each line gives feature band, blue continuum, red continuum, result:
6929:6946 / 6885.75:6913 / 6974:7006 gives -0.6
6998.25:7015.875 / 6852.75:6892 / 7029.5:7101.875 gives -1.8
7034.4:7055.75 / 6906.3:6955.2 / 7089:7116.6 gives -4.5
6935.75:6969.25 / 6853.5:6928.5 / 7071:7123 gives -4.9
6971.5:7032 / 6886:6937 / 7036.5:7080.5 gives -3.2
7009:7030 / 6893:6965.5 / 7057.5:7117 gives -2.7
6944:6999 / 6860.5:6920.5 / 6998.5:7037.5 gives -1.5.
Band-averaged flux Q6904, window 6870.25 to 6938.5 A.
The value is 0.668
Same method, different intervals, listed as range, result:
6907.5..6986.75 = 0.75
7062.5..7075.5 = 0.802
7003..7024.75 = 0.833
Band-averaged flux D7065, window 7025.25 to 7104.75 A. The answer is 0.808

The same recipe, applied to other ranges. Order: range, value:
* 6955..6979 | 0.785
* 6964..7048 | 0.828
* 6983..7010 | 0.808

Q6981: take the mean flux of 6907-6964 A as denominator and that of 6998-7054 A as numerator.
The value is 1.2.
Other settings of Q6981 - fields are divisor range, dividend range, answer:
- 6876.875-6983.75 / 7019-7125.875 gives 1.11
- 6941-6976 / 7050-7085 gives 1.02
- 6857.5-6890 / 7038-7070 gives 1.36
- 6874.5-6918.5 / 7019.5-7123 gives 1.24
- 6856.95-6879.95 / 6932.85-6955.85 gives 1.24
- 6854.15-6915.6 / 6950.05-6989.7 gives 1.24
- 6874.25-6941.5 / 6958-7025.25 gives 1.20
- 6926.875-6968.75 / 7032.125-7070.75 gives 1.10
